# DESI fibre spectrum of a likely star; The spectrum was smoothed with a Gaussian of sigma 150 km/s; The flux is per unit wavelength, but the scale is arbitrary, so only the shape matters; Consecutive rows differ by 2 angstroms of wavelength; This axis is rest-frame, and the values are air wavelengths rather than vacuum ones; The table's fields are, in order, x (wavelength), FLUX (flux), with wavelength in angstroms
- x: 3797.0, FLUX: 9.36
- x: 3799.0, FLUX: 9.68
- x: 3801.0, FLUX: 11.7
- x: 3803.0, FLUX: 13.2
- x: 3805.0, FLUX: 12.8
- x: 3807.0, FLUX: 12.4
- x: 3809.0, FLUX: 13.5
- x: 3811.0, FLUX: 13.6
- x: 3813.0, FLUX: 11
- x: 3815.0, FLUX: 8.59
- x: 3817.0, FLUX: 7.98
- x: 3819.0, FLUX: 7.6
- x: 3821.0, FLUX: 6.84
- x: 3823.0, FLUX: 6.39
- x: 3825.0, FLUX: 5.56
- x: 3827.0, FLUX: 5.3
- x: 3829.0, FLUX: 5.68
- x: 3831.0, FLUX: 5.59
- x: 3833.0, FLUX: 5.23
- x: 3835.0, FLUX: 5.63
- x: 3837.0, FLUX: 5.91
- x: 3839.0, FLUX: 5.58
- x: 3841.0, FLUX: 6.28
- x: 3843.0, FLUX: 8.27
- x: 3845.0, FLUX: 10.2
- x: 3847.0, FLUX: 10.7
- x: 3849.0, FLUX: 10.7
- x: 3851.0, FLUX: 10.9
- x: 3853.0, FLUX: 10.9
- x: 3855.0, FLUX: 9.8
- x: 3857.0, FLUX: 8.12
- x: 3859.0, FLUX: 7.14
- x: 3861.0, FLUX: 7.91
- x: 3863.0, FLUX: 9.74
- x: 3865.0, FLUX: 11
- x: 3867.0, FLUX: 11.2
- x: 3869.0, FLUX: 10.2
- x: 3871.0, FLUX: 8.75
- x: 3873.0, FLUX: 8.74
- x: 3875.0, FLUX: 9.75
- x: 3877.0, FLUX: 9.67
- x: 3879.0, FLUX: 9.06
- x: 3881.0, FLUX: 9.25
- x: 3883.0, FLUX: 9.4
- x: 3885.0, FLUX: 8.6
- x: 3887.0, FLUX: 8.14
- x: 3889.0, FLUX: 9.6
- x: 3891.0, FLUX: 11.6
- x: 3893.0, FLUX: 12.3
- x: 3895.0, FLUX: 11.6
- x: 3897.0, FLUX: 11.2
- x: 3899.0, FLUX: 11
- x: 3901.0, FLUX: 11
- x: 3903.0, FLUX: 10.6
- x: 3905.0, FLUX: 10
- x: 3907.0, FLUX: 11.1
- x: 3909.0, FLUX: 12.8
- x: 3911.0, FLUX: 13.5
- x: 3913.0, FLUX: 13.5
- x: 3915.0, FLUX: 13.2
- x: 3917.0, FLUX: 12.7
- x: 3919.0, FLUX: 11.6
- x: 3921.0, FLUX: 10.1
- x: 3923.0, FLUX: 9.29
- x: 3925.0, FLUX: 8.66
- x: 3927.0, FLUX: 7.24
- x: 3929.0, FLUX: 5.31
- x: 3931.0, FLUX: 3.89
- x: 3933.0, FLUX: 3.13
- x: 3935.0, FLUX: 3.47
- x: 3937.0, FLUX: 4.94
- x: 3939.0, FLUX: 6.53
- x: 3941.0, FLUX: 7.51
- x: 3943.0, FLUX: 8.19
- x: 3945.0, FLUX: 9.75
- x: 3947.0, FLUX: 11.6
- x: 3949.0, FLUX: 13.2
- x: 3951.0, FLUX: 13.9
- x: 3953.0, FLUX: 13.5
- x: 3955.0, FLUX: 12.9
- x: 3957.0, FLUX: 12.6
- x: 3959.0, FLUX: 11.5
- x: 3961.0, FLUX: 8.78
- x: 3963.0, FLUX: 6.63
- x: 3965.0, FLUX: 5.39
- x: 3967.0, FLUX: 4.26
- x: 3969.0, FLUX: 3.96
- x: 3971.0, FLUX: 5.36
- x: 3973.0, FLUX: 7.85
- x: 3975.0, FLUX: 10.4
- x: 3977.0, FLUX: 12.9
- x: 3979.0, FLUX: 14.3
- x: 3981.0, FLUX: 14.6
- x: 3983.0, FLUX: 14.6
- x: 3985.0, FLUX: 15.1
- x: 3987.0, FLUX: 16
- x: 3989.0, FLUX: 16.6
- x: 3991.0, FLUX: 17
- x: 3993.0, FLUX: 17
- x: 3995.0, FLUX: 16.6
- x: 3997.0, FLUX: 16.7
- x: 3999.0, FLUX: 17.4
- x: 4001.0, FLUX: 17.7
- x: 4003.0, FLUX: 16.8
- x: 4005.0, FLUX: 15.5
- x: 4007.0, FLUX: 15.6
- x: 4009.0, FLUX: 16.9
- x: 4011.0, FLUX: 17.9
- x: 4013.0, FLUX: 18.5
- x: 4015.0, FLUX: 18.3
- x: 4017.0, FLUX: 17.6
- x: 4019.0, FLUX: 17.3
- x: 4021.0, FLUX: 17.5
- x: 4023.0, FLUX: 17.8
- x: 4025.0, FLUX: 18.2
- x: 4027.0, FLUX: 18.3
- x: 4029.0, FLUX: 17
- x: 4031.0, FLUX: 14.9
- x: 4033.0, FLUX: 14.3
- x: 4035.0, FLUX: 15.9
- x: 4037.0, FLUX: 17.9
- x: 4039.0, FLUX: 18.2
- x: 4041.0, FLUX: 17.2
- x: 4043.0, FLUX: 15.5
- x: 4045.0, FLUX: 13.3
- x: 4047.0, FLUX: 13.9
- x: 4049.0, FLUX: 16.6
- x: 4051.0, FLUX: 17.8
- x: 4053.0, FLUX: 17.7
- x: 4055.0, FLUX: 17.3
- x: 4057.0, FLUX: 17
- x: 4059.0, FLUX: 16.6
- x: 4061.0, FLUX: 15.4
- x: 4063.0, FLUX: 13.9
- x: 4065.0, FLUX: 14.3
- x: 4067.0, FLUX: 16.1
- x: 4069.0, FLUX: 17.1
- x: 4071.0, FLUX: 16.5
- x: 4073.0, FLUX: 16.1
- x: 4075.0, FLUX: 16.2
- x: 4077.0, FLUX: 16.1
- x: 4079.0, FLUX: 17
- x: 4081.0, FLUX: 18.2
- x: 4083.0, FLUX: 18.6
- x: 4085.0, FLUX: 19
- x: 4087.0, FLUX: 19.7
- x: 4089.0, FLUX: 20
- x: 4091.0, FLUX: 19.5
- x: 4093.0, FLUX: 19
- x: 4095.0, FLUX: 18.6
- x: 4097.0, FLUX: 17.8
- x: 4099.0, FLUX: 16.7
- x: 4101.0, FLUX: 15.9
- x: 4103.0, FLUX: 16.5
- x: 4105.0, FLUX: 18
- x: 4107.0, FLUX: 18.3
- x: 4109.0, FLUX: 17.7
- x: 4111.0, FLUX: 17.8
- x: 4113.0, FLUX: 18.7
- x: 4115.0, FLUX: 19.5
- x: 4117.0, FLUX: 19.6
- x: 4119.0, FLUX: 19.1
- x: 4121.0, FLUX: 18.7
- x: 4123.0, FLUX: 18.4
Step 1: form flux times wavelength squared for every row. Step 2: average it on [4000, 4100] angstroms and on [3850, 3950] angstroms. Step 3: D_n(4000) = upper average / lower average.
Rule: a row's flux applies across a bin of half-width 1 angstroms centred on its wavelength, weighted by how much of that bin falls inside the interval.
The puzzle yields 1.92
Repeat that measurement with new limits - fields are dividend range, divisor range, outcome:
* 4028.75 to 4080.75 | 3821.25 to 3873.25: 2.21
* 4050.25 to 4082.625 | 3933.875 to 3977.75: 1.97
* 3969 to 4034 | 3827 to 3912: 1.78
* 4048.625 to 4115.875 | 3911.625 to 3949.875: 2.17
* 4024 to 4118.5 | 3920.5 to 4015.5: 1.56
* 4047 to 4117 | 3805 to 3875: 2.26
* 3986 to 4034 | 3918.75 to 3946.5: 2.50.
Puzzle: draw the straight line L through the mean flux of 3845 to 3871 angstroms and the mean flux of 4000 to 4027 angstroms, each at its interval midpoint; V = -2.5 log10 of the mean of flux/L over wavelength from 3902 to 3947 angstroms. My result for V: 0.388 mag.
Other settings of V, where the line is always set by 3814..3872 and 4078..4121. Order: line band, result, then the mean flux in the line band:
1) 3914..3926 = 0.020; 10.9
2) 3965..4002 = 0.065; 13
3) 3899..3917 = -0.122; 12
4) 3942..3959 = 0.041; 11.9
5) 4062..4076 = 0.092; 15.7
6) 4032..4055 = -0.010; 16.3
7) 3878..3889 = 0.085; 8.95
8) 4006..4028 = -0.172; 17.6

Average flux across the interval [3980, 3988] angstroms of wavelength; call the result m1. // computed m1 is 15.1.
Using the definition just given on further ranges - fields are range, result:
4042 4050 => 14.8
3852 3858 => 9.61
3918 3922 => 10.8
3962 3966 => 6.01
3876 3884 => 9.34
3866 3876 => 9.73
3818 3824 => 6.94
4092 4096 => 18.8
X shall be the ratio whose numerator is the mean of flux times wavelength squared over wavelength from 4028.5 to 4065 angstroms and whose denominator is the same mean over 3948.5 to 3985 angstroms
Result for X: 1.60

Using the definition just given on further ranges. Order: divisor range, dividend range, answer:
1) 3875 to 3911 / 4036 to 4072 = 1.68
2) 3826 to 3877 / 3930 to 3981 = 1.10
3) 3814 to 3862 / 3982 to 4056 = 2.40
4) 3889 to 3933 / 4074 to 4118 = 1.91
